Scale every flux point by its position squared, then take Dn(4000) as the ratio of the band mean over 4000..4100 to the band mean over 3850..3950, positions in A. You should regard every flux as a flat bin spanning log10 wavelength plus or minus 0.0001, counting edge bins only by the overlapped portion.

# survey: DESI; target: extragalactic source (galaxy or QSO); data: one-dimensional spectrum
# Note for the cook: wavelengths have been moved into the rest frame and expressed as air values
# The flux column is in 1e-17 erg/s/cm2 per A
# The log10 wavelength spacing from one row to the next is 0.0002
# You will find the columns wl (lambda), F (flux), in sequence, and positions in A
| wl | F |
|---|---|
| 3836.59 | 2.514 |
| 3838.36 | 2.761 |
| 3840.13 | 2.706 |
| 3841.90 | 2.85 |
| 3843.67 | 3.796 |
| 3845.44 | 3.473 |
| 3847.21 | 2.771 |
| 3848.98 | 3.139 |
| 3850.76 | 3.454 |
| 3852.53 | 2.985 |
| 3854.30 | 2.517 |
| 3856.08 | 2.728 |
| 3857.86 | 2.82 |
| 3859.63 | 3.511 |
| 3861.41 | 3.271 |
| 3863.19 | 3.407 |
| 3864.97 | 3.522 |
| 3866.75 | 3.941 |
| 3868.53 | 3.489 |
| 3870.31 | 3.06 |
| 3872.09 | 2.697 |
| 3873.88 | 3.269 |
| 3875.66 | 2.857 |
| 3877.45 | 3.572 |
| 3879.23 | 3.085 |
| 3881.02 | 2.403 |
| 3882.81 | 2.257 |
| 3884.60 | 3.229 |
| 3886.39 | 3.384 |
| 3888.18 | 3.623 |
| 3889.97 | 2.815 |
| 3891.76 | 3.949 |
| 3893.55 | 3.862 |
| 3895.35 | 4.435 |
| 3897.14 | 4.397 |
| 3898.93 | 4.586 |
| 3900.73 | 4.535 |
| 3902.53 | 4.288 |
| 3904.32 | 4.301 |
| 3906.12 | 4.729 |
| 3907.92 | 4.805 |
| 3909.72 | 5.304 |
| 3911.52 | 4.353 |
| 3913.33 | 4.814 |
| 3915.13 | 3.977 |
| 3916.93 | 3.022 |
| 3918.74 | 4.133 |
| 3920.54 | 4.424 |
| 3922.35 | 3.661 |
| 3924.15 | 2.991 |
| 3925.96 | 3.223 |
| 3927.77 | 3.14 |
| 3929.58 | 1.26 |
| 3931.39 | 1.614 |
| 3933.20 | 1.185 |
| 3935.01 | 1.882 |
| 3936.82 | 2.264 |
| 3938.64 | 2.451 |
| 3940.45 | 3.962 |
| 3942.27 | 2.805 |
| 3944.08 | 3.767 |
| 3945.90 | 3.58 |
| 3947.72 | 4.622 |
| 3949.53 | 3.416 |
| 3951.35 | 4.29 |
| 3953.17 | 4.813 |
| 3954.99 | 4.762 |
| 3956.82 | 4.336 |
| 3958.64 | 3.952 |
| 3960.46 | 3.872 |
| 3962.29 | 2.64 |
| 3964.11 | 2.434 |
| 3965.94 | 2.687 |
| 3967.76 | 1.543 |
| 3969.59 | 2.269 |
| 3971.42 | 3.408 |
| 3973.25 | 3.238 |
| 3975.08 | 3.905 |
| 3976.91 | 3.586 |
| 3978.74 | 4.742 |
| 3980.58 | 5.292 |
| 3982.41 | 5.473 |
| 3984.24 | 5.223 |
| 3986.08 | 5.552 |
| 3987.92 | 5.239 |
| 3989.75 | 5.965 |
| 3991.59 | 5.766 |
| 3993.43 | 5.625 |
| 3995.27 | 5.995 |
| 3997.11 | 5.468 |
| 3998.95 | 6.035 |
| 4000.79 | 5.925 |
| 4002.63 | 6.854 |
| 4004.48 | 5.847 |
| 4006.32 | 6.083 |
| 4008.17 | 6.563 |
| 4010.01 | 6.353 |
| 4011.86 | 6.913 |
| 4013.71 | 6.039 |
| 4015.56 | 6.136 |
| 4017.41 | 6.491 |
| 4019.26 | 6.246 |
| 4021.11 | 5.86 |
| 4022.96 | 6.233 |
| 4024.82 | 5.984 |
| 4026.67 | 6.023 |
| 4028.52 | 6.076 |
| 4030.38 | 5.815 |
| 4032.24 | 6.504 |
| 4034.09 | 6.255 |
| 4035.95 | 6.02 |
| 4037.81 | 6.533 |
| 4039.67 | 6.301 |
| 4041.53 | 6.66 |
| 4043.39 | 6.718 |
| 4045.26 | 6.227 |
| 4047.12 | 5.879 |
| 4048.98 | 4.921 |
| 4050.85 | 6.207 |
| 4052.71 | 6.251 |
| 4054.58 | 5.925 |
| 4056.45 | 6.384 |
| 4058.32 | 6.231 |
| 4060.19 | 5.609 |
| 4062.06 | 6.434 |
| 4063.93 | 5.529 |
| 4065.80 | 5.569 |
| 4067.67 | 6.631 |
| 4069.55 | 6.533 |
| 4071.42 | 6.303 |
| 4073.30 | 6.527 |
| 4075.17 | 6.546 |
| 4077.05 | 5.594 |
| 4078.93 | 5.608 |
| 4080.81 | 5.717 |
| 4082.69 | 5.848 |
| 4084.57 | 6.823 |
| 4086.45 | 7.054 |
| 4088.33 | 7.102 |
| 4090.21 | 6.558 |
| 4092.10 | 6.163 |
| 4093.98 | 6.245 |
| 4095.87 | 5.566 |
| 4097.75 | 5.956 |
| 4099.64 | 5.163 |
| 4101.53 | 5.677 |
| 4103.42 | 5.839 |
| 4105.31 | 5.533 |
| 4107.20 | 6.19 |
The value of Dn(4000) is 1.95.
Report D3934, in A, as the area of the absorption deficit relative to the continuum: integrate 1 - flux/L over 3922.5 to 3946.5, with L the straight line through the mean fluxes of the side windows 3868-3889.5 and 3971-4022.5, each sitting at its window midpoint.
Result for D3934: 9.1 A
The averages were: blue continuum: 3.06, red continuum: 5.59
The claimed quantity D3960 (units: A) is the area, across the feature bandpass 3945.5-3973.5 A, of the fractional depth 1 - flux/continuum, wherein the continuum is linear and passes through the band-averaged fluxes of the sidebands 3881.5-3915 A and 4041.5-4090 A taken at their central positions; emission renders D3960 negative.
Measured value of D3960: 7.71 A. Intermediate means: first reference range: 4.07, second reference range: 6.18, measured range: 3.49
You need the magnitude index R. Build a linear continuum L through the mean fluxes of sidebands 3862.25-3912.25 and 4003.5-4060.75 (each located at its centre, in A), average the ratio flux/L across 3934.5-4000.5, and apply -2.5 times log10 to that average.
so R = 0.24 mag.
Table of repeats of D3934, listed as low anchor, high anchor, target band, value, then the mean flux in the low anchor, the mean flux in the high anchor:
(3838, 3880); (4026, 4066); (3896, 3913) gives -3.1 A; 3.16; 6.1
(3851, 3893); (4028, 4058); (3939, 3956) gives 2.0 A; 3.16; 6.17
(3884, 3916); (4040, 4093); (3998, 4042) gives -4.7 A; 4.2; 6.2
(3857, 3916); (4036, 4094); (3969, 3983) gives 2.8 A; 3.72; 6.21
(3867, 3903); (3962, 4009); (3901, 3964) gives 7.2 A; 3.49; 4.77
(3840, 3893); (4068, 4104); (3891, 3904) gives -2.6 A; 3.16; 6.16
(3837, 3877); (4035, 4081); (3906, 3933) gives 2.9 A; 3.13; 6.12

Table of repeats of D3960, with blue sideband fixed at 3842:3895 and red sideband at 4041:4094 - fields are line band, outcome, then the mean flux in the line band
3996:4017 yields -3.7 A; 6.21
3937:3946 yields 2.3 A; 3.2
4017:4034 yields -1.7 A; 6.13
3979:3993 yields -1.4 A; 5.47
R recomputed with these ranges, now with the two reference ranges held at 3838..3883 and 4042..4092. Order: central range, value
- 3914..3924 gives 0.048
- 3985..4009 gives -0.150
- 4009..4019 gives -0.182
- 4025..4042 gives -0.098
